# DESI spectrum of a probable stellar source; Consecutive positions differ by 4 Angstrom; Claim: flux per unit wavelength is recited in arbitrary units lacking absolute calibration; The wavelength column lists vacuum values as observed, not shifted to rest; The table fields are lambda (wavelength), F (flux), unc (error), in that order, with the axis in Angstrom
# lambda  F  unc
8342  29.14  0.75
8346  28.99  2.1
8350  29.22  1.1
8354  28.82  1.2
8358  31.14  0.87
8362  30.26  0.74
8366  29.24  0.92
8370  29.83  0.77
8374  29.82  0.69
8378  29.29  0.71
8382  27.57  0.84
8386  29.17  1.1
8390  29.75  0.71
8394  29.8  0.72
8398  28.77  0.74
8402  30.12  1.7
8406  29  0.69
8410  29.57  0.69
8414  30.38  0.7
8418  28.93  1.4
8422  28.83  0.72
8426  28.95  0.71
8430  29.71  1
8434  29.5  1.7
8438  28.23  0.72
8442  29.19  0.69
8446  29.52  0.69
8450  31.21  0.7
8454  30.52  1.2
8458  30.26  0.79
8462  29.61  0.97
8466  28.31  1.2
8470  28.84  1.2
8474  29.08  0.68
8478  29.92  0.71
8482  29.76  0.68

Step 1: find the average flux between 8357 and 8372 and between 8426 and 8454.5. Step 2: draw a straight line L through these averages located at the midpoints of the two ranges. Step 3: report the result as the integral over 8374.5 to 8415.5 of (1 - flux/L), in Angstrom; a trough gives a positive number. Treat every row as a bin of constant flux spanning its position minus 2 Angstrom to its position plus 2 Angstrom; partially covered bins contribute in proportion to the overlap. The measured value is 0.7 Angstrom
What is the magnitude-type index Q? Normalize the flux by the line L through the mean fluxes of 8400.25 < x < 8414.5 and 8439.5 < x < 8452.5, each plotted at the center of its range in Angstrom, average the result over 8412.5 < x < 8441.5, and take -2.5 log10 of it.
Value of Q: 0.023 mag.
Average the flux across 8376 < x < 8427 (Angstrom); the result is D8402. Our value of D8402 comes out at 29.2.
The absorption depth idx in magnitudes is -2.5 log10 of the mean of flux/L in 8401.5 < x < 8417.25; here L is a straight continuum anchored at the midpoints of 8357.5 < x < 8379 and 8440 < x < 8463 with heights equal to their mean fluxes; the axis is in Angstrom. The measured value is 0.01 mag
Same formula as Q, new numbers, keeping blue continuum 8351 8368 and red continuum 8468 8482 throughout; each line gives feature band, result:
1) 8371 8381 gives 0.01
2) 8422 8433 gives 0.01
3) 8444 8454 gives -0.03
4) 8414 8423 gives 0.01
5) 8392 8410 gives 0.01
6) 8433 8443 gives 0.02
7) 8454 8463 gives -0.02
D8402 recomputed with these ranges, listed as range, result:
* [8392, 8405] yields 29.5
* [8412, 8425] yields 29.3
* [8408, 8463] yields 29.6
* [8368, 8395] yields 29.3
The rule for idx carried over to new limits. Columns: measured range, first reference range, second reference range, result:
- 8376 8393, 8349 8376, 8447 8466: 0.03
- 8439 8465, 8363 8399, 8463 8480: -0.03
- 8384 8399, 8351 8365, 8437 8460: 0.02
